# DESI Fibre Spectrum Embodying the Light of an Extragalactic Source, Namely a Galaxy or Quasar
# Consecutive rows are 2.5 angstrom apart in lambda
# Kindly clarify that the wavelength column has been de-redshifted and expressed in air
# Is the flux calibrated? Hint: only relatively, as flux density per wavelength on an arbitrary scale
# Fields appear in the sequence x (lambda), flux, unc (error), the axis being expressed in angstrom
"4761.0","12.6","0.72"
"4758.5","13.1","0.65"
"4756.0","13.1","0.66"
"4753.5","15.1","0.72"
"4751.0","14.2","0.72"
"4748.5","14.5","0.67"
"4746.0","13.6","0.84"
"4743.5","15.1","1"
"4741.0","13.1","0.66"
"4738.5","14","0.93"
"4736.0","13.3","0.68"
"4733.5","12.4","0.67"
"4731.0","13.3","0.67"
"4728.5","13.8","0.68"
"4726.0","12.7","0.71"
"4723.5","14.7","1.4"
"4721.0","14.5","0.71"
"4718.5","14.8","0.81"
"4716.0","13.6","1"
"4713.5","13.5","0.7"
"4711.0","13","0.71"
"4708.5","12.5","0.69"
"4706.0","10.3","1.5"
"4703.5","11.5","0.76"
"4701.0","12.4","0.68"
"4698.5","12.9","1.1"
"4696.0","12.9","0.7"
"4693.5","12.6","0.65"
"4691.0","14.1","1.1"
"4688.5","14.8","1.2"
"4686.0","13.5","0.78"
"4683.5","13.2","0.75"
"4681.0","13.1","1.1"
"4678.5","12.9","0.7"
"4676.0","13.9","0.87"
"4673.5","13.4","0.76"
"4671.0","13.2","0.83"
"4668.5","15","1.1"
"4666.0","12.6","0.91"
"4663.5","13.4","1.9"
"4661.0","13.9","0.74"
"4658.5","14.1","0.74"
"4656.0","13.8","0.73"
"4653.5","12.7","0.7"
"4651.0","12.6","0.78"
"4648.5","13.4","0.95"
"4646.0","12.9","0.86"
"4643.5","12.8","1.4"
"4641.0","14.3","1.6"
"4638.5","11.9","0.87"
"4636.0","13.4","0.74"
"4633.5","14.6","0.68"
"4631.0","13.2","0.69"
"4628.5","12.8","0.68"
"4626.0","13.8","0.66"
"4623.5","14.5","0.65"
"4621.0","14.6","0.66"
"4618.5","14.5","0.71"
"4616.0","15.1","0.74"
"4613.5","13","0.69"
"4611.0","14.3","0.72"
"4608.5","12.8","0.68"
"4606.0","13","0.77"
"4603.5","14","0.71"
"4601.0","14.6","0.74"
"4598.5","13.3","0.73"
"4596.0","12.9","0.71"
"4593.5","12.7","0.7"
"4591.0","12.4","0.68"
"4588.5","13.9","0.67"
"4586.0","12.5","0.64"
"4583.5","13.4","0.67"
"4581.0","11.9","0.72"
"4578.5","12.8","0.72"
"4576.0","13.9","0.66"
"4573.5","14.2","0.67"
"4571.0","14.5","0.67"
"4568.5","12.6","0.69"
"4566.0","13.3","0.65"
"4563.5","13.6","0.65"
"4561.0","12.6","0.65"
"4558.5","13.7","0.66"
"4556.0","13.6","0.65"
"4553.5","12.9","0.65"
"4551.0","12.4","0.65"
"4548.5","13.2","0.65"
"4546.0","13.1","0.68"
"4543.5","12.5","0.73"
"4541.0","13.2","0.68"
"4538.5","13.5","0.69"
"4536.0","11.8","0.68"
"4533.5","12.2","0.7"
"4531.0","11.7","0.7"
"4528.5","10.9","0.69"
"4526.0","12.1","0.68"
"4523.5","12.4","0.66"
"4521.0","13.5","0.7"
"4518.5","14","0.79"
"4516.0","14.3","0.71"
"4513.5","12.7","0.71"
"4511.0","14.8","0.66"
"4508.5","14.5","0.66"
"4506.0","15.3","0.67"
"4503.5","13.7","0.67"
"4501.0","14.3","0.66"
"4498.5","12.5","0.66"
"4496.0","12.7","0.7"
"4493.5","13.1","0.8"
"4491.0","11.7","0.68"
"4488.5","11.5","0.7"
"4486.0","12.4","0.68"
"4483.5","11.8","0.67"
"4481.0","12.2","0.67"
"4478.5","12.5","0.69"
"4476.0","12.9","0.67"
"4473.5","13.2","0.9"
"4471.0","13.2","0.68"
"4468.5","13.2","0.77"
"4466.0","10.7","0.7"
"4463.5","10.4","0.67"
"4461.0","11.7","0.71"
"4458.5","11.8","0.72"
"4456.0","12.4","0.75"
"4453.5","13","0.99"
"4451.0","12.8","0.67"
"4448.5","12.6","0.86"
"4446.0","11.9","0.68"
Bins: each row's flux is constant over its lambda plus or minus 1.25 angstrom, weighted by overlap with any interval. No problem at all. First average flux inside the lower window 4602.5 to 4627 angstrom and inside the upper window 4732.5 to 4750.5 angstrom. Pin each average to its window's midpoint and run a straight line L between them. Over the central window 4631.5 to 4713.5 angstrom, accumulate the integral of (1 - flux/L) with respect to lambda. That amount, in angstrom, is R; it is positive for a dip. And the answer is 4.1 angstrom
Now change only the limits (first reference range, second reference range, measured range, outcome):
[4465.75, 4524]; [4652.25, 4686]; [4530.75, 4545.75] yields 0.7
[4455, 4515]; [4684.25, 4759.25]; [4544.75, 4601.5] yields -0.9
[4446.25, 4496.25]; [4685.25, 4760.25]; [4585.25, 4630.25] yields -2.5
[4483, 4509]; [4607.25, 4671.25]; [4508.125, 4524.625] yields -0.7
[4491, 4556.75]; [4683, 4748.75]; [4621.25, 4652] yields -0.4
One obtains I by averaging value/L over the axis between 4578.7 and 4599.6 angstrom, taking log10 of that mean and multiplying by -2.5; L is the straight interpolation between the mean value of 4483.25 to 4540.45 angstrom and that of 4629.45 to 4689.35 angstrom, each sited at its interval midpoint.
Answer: 0.03 mag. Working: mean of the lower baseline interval 13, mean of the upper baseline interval 13.4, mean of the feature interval 12.9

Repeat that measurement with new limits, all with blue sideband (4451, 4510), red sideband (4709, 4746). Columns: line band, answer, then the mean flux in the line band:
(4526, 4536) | 0.104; 11.7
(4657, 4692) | -0.016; 13.6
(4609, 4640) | -0.044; 13.8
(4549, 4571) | -0.016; 13.2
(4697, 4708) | 0.147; 11.8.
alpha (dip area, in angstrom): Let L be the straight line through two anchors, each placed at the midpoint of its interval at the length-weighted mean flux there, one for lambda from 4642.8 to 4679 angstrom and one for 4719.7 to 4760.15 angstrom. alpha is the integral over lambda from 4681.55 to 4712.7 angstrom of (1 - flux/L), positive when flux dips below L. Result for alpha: 1.7 angstrom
